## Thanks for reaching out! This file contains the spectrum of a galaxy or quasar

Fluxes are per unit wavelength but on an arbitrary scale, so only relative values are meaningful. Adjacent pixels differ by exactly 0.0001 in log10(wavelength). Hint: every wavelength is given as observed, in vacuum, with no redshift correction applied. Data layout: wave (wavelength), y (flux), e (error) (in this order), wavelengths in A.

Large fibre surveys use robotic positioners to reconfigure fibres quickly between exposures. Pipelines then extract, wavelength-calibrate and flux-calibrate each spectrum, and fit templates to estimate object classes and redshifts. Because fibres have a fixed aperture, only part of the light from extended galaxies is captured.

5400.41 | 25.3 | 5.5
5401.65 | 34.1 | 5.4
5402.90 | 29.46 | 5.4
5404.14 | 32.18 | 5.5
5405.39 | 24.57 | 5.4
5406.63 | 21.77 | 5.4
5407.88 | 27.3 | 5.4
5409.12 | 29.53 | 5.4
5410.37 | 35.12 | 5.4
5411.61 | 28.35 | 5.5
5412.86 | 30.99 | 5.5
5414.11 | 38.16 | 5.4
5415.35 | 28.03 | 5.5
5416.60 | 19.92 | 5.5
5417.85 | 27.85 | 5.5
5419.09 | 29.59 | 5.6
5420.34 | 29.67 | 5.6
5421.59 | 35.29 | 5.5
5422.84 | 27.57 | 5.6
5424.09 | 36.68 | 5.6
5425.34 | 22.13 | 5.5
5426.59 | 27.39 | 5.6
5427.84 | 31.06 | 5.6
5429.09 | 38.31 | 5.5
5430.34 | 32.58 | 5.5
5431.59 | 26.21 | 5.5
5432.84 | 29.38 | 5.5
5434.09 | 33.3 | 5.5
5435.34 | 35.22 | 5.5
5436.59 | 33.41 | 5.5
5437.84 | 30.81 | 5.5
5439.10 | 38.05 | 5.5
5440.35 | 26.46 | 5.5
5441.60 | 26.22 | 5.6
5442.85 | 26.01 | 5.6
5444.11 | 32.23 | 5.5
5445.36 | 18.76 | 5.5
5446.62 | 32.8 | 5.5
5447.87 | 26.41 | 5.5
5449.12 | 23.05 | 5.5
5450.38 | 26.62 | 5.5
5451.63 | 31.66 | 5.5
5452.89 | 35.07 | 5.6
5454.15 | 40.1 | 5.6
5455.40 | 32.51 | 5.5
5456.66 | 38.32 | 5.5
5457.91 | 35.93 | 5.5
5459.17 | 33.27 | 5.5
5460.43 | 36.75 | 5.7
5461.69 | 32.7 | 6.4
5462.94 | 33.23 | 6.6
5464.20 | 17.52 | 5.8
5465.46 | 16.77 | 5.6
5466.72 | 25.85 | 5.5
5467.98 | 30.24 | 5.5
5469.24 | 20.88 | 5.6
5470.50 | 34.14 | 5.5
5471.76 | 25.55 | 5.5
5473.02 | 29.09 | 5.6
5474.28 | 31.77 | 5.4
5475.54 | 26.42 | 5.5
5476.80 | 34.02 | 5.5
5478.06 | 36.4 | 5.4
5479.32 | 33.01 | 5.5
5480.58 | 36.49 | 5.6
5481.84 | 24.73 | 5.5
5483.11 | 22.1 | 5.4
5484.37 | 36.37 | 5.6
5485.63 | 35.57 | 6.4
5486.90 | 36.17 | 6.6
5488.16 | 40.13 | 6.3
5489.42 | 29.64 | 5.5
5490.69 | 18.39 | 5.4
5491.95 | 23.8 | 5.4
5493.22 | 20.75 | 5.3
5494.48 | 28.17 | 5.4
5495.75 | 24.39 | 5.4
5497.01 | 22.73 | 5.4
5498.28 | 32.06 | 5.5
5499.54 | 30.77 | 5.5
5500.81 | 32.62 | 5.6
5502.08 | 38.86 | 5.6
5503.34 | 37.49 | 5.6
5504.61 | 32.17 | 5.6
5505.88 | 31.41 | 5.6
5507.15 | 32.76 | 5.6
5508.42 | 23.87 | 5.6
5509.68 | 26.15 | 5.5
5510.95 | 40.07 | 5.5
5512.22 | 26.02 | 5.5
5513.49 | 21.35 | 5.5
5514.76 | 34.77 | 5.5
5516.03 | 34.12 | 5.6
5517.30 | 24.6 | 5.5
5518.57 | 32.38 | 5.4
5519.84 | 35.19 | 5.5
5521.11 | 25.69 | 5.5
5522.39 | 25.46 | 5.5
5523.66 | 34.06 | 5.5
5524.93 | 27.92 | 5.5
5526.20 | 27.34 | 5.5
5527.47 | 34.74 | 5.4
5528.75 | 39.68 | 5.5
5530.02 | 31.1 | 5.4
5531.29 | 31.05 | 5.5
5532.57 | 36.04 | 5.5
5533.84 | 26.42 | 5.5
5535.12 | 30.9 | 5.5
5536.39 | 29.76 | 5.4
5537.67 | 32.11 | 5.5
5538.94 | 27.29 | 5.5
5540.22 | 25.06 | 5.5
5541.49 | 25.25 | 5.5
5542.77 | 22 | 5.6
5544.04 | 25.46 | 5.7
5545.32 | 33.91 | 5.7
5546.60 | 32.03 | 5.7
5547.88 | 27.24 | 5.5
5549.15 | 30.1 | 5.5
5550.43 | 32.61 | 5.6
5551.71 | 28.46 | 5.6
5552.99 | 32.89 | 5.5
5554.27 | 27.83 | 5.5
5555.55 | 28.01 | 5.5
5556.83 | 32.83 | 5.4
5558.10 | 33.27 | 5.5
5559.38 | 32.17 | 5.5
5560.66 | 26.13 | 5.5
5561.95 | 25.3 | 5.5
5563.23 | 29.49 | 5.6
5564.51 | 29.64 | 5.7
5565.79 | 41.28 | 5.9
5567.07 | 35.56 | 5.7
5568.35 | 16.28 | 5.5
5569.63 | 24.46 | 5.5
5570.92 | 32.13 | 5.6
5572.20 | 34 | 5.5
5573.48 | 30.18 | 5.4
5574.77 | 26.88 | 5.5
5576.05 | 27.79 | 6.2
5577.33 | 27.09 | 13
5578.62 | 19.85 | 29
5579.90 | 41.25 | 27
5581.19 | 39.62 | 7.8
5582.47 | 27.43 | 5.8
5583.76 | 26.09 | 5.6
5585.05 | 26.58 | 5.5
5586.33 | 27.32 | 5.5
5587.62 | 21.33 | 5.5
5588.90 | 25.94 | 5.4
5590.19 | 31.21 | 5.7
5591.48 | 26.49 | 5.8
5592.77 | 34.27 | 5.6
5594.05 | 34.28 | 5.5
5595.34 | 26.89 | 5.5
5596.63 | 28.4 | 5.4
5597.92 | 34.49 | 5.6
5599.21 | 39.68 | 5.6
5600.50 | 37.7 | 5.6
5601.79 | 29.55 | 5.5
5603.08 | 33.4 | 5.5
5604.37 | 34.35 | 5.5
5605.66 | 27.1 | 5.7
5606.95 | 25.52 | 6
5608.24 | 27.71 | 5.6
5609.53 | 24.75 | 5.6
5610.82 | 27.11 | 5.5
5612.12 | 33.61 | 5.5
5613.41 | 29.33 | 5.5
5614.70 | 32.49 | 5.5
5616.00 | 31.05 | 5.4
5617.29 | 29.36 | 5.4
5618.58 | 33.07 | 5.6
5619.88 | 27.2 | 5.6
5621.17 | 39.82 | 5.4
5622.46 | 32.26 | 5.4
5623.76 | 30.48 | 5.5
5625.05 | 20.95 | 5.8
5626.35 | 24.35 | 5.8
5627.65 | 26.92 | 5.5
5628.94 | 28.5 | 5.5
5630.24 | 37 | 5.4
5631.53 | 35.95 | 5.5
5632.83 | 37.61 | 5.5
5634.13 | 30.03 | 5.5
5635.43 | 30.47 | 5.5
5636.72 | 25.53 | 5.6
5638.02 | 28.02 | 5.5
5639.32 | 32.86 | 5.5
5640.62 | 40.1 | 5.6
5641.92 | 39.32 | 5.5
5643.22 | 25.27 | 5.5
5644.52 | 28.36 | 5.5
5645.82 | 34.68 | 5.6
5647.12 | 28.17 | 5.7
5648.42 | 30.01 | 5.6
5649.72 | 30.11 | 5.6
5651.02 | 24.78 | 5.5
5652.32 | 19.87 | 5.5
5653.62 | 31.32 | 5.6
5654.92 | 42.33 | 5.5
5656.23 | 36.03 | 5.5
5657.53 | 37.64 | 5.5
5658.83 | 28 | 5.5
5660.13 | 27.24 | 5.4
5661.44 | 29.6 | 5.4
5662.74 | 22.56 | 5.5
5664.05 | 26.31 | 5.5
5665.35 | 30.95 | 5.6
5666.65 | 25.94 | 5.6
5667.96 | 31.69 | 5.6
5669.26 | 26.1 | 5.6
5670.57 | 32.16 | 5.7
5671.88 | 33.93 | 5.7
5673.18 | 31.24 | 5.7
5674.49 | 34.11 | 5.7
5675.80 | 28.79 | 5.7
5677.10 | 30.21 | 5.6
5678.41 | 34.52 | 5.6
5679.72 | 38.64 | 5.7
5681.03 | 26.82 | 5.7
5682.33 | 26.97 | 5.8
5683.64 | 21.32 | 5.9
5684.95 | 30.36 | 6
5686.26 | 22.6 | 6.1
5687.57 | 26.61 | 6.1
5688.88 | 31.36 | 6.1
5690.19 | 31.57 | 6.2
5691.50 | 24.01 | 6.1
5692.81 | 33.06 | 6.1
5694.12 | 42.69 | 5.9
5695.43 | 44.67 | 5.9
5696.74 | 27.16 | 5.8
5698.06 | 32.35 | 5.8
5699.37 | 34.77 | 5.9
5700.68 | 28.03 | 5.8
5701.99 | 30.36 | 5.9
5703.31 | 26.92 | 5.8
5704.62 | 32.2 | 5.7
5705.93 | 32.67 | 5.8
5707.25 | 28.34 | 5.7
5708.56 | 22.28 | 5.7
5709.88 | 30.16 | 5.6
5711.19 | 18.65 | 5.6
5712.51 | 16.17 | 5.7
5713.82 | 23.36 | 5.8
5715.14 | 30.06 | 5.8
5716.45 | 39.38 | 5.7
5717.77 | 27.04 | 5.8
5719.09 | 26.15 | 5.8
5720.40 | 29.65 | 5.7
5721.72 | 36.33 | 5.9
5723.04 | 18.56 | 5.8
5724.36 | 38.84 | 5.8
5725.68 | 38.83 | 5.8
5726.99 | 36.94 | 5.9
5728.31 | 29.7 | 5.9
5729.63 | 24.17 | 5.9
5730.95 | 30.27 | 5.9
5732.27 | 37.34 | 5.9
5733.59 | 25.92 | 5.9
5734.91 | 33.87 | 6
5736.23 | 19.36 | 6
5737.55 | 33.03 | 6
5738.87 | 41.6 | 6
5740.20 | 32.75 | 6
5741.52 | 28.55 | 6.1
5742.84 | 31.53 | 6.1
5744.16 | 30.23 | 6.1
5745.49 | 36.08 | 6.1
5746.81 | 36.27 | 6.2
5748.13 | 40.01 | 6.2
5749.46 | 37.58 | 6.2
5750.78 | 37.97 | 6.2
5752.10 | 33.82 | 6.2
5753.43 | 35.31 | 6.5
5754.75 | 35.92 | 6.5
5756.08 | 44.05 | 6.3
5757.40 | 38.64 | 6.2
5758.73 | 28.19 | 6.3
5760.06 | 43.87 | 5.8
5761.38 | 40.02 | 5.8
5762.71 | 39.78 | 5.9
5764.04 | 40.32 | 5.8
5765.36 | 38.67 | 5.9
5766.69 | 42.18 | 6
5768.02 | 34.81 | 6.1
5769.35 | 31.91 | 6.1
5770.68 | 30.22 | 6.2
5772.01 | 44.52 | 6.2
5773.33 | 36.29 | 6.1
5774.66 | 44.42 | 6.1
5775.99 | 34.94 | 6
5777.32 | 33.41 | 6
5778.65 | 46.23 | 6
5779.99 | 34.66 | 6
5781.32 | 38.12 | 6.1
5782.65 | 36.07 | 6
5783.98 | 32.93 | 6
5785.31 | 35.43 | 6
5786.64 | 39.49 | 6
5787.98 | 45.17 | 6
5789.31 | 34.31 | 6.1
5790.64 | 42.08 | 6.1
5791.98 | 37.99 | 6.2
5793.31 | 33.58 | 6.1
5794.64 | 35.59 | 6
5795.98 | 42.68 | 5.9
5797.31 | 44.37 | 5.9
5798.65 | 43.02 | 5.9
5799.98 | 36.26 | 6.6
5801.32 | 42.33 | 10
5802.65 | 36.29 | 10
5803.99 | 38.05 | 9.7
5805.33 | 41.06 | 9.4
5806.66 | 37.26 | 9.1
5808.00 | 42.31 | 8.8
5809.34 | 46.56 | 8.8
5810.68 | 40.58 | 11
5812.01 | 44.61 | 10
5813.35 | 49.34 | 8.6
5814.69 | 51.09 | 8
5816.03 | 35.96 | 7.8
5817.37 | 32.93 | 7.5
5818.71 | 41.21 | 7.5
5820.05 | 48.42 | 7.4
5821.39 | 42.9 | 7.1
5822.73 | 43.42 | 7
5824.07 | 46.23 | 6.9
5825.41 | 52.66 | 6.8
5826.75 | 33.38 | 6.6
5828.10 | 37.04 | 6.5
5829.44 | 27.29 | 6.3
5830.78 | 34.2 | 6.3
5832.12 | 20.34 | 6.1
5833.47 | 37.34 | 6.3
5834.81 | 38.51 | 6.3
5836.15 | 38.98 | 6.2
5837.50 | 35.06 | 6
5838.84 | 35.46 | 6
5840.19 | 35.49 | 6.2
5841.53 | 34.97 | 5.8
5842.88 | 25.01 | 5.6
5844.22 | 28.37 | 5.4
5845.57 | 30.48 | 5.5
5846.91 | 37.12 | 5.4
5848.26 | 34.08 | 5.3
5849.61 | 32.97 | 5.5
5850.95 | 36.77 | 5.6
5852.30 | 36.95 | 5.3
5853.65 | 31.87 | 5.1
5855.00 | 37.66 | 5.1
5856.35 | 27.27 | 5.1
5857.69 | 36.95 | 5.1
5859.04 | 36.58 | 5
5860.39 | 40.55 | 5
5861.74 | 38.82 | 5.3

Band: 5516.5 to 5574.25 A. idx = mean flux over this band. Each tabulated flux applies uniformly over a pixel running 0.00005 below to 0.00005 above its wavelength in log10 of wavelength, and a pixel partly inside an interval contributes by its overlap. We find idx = 29.9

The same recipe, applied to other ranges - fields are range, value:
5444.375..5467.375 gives 29.9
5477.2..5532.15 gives 30.6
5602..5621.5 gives 30.2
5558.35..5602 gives 29.9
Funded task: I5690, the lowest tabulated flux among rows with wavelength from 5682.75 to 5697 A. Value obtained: 21.32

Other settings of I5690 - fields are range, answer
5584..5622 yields 21.33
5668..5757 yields 16.17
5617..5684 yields 19.87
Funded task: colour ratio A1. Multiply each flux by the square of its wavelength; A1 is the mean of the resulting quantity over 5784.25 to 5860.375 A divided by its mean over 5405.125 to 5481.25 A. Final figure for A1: 1.4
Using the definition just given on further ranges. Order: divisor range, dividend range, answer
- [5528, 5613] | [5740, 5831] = 1.40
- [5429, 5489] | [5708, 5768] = 1.18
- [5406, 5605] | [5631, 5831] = 1.23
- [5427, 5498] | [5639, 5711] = 1.10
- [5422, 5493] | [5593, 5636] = 1.08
